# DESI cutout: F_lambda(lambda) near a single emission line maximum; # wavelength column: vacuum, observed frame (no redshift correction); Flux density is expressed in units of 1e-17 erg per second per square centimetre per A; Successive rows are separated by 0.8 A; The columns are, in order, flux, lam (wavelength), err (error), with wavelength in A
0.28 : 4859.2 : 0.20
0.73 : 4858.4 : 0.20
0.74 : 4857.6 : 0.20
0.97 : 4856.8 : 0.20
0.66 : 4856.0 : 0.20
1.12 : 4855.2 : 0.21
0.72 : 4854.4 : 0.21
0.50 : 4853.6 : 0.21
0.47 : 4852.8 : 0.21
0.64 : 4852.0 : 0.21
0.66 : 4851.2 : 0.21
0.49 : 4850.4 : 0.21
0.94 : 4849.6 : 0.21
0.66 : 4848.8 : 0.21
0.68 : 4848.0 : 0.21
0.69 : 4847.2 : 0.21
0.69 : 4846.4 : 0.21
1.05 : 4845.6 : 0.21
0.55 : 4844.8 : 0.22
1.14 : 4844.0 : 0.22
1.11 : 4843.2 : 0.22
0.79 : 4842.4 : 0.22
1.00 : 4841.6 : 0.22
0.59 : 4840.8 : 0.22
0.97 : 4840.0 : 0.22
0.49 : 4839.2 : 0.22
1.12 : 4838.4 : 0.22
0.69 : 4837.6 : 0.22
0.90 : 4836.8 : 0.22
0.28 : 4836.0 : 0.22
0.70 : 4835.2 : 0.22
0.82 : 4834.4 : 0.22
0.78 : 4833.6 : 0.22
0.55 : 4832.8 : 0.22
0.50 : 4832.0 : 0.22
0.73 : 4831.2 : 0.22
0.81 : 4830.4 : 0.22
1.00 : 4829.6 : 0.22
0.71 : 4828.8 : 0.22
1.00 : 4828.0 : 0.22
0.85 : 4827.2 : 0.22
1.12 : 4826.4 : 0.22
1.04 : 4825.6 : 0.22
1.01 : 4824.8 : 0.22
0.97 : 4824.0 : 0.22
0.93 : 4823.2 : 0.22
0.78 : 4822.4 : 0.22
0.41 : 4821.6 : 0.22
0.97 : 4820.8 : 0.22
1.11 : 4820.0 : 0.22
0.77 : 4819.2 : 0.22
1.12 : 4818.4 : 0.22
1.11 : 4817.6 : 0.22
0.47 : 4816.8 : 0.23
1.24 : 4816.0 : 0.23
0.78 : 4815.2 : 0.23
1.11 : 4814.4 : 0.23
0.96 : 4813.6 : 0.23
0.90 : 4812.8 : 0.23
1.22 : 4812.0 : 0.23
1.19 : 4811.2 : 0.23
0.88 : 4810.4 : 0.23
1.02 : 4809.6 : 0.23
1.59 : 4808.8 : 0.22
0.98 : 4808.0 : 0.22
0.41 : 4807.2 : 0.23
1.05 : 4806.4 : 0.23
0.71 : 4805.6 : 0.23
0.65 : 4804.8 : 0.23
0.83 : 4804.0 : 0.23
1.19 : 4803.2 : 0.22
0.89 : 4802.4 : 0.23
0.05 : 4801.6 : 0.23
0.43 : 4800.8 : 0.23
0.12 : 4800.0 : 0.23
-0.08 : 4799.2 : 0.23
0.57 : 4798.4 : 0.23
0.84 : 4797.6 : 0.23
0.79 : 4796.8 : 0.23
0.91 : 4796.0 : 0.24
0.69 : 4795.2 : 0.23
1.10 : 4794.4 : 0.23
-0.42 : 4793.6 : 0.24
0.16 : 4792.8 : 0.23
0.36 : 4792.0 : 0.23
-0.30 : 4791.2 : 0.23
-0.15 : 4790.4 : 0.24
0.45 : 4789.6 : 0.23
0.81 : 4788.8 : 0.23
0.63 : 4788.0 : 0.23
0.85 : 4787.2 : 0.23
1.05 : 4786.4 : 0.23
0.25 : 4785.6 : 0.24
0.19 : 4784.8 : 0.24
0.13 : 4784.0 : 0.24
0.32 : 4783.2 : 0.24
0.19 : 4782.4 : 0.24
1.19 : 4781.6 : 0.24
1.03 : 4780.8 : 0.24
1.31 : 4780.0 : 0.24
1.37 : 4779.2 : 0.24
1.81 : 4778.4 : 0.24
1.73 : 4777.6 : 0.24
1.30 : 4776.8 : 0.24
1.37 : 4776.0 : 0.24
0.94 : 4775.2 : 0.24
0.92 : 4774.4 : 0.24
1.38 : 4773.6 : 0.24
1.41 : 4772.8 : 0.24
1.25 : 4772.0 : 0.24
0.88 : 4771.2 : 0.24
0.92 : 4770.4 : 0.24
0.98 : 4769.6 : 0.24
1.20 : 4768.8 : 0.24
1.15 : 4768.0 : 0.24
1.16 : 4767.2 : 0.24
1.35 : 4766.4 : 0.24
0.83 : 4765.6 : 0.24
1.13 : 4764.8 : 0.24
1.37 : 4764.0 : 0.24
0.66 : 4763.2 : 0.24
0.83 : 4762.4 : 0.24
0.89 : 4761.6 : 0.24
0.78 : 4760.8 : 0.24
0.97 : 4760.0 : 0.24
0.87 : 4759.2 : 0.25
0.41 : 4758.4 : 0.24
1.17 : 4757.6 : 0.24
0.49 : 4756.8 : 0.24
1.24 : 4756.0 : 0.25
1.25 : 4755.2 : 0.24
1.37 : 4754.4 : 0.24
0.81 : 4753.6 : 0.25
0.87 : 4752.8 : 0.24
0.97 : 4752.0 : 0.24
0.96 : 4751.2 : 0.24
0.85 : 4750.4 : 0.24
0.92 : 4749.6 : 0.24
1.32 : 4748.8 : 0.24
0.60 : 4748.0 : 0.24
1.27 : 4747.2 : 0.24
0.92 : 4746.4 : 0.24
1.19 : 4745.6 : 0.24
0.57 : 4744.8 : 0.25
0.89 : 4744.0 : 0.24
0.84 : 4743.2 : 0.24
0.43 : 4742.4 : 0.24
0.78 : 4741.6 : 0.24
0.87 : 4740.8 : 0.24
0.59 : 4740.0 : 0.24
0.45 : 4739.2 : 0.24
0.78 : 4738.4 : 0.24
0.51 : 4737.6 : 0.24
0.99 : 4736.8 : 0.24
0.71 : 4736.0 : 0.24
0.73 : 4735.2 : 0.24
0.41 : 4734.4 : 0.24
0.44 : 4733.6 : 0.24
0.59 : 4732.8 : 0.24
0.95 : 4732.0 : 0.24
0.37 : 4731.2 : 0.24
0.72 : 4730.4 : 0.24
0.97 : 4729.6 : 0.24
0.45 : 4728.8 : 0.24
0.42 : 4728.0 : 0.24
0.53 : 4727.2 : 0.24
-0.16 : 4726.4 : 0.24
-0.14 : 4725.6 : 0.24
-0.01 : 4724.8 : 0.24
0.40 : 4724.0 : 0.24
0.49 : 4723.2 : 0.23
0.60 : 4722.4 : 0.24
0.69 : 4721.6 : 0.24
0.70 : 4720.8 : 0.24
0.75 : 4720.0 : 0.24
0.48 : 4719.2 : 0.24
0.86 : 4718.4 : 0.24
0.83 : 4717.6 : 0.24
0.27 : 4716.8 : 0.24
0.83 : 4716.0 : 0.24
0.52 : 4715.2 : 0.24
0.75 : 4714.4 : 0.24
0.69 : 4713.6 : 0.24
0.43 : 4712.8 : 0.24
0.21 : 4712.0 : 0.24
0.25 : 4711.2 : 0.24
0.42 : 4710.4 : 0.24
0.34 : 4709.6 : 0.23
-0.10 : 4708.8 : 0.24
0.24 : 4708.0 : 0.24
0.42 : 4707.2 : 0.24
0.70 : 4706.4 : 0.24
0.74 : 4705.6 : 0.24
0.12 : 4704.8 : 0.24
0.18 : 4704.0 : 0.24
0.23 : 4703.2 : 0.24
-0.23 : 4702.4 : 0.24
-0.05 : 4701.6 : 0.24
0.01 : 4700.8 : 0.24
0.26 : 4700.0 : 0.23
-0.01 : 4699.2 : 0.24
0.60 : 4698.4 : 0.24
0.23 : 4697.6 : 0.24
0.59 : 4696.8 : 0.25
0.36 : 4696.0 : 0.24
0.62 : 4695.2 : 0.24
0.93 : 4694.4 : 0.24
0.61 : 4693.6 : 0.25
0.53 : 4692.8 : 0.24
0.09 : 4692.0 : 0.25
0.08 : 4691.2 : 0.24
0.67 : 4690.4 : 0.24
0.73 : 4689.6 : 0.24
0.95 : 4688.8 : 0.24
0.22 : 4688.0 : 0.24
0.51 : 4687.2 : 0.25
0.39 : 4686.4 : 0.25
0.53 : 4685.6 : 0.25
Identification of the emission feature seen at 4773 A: C IV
